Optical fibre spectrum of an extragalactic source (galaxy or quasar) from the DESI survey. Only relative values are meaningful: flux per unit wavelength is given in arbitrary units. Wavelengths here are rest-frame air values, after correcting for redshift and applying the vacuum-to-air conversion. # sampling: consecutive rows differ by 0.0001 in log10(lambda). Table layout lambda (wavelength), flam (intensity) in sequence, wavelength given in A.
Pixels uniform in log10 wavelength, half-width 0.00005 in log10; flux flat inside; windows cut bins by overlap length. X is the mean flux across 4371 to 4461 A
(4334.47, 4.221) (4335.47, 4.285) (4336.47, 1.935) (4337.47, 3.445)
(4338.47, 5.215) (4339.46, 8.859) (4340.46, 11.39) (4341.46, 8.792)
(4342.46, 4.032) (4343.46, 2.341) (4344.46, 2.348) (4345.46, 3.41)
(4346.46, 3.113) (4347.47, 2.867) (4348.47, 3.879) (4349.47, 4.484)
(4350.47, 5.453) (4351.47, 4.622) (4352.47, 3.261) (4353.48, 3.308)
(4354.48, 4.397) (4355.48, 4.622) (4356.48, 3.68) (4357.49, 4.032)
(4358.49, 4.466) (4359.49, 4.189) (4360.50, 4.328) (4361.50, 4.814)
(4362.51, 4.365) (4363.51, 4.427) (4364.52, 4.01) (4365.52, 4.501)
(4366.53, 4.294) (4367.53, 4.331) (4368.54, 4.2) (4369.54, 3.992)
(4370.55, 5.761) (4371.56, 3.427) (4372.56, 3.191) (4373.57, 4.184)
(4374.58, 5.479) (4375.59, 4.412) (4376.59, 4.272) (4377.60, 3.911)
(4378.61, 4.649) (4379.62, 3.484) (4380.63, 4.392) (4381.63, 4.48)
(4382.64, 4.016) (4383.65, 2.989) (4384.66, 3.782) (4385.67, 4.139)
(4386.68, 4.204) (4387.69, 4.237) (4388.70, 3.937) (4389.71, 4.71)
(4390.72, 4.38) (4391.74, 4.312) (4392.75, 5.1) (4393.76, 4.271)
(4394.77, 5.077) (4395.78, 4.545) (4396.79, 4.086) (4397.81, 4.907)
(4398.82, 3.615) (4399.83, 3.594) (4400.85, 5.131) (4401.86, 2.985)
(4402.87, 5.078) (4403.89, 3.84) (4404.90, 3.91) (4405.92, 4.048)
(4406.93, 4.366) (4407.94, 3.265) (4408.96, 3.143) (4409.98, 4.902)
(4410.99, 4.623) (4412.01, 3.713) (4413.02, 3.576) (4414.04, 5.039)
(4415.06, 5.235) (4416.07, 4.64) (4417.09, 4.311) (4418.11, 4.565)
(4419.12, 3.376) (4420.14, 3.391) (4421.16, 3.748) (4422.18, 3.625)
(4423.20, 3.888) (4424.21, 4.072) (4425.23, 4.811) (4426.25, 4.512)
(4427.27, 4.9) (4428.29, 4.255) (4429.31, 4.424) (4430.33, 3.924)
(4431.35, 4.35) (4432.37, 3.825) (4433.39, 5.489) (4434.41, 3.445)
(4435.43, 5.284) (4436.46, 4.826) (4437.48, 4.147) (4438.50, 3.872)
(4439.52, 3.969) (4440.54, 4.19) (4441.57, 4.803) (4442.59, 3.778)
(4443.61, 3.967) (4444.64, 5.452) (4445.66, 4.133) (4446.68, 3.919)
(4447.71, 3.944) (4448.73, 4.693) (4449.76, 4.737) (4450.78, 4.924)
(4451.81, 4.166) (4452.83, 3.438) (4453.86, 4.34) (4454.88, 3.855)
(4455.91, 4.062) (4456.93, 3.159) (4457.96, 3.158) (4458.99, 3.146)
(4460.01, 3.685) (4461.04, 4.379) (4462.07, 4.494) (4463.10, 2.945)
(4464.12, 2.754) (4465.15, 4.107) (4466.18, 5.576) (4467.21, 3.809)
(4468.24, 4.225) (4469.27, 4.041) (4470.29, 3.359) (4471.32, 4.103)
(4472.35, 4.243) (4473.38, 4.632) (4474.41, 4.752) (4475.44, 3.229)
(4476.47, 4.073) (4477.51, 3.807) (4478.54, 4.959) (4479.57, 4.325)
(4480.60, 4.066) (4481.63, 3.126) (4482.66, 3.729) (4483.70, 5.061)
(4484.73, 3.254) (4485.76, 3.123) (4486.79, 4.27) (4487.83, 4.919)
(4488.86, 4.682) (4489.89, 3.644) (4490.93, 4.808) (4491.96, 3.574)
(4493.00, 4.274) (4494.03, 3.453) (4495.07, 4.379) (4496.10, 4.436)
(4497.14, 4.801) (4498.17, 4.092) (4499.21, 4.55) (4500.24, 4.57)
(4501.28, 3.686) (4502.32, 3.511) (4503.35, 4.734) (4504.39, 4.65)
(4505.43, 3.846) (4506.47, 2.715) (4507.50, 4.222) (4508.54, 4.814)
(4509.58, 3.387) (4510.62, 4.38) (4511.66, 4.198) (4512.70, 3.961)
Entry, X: 4.18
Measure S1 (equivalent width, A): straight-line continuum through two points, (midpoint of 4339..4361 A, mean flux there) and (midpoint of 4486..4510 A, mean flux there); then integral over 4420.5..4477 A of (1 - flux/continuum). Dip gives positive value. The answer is 2.4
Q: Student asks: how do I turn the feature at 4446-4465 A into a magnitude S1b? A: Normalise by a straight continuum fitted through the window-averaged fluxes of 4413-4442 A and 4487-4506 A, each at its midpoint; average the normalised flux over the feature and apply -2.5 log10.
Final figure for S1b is 0.11 mag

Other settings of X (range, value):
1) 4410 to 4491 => 4.15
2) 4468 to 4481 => 4.14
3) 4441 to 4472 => 4.04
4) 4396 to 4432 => 4.17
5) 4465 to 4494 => 4.12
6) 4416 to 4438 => 4.26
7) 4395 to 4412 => 4.13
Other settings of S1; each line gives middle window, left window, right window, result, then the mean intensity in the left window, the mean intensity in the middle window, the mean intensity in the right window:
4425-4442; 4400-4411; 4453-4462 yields -2.2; 4.08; 4.4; 3.75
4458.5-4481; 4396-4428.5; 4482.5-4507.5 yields 0.6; 4.16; 4.03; 4.12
